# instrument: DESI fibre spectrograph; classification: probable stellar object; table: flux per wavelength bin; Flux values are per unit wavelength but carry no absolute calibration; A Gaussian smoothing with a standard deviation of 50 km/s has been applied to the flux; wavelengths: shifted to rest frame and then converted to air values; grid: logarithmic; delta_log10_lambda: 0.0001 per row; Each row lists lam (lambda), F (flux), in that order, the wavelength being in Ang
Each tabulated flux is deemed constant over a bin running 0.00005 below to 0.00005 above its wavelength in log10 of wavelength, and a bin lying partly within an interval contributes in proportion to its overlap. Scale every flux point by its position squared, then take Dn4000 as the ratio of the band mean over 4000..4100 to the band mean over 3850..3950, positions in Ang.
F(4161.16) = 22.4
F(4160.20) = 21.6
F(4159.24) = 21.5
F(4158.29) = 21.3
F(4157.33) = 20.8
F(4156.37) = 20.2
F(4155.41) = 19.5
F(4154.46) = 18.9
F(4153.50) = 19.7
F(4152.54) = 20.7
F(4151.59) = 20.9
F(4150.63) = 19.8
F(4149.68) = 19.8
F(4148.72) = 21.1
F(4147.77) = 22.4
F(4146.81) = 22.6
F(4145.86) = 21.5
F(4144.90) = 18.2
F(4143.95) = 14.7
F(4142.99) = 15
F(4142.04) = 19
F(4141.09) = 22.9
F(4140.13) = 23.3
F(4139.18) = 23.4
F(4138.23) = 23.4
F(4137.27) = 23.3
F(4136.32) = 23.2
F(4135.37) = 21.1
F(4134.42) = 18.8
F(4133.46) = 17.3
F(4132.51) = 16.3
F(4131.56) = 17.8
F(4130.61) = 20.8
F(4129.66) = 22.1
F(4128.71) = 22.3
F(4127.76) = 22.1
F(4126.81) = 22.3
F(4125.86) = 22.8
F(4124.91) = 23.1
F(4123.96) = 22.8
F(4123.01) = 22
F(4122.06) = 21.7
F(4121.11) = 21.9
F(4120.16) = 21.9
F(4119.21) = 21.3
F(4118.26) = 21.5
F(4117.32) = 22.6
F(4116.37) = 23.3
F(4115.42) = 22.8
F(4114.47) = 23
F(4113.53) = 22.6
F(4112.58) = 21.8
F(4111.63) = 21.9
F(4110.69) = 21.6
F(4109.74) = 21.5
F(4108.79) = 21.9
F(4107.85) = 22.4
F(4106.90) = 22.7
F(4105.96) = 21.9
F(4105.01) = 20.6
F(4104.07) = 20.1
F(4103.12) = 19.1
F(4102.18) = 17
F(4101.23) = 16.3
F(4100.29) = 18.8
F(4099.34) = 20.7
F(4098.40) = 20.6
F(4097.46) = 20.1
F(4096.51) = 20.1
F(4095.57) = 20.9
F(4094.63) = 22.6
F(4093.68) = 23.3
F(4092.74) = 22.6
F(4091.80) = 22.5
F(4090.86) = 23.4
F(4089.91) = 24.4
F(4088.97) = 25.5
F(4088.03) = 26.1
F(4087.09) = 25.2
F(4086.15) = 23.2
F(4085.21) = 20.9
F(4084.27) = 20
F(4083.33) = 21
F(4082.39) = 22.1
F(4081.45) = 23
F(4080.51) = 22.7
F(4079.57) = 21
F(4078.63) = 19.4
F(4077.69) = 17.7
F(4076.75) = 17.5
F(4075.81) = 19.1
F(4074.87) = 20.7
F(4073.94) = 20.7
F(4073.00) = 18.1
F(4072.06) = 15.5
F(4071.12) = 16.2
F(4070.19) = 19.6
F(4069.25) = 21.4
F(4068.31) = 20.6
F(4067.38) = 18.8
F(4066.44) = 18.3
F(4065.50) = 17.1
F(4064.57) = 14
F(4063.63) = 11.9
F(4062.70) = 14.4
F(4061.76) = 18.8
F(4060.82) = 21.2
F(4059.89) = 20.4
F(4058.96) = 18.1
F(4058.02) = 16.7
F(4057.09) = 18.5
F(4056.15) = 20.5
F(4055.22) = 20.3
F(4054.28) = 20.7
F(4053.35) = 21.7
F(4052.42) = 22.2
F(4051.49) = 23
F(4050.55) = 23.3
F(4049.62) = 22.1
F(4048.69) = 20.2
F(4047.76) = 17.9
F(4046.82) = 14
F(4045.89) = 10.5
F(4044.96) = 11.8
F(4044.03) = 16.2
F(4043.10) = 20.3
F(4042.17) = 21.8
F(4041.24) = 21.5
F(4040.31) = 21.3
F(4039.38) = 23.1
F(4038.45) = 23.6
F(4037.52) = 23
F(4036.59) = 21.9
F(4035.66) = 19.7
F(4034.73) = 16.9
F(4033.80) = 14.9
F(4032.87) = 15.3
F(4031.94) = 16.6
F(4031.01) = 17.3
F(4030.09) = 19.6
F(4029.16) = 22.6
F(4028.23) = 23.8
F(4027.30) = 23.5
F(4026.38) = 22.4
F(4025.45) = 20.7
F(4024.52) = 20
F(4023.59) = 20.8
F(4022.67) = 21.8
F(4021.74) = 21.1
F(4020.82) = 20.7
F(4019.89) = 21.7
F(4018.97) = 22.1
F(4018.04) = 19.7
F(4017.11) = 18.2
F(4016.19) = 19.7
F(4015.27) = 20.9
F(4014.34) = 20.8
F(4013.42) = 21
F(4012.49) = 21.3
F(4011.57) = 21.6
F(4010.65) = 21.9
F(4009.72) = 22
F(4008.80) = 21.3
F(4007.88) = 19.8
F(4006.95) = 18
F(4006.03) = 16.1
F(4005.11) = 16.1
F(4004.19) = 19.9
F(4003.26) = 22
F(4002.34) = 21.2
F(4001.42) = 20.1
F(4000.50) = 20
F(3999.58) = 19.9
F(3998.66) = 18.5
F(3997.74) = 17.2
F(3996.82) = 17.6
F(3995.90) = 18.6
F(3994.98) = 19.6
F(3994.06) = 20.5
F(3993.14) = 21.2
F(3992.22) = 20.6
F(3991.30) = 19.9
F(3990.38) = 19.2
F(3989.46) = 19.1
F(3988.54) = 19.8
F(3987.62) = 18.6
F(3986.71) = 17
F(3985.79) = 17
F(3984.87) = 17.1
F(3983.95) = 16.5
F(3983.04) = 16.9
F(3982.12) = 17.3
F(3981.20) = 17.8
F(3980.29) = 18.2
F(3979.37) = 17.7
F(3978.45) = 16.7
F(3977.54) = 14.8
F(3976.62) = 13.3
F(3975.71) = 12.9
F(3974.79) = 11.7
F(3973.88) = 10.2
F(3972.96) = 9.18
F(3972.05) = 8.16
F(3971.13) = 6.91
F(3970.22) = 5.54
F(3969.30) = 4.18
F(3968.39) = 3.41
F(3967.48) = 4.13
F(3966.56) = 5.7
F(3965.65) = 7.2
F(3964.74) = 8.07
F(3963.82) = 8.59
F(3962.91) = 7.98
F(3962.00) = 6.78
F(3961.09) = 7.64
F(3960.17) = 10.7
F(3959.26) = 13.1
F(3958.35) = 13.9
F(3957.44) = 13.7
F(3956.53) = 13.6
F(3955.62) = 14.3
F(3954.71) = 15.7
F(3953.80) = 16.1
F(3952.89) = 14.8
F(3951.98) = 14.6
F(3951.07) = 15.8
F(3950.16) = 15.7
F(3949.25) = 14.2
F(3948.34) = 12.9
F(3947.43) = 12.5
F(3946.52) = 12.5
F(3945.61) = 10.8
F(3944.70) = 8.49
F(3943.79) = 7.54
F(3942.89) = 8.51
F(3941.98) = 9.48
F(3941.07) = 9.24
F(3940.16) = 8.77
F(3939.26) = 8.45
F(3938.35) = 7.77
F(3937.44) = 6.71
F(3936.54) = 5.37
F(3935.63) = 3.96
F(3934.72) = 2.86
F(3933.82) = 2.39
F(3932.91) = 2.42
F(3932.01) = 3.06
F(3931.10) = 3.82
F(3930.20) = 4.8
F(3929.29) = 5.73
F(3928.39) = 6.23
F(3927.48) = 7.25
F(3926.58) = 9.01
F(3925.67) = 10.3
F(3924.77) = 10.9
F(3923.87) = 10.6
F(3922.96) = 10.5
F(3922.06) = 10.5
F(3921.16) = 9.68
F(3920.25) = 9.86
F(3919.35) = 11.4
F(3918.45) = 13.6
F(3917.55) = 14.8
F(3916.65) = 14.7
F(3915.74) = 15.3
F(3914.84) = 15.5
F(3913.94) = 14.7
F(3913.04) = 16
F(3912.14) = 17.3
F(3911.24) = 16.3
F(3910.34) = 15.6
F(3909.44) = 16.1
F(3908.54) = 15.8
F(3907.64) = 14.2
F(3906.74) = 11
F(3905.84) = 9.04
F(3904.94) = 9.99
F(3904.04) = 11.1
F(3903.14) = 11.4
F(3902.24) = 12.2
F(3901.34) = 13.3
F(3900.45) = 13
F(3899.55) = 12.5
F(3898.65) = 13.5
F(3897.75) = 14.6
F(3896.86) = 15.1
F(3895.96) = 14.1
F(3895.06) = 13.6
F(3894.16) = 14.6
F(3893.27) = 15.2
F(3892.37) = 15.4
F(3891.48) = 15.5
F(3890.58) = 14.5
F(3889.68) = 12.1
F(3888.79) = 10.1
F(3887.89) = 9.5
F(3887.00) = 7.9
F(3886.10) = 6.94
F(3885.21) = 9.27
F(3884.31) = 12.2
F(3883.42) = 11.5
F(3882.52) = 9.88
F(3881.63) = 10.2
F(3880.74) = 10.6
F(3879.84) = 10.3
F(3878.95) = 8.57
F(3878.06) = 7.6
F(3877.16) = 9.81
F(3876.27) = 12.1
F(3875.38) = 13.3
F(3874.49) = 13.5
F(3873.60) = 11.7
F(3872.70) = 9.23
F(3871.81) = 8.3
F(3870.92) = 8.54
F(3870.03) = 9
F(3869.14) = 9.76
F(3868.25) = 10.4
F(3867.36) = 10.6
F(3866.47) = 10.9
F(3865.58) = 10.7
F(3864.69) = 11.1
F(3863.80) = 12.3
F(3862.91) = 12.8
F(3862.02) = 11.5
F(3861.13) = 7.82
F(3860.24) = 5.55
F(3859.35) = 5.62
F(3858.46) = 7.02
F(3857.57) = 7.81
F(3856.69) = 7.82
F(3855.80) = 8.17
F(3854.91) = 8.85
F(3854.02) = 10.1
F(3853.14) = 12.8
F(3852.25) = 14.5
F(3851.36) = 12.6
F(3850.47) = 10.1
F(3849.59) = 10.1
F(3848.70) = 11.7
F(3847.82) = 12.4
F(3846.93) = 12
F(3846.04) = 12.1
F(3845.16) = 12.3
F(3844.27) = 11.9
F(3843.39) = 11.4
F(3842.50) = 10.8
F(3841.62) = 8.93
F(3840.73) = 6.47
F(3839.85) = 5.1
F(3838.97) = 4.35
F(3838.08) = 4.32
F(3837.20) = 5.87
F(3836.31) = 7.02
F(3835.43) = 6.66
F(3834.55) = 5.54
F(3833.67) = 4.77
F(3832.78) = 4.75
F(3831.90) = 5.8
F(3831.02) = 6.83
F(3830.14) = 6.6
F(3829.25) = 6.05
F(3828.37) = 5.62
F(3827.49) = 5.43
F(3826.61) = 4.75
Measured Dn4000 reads 2.04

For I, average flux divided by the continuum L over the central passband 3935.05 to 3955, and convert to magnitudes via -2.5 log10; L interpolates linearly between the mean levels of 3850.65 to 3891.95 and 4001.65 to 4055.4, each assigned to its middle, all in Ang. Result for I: 0.35 mag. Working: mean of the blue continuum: 10.2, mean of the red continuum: 20.1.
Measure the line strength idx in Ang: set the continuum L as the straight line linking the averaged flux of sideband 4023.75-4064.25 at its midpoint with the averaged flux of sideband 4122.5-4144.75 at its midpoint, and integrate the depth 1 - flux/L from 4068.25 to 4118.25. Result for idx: -2.4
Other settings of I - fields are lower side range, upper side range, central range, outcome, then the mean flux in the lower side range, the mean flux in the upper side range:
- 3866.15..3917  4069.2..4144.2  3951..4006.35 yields 0.09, 12.2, 21.1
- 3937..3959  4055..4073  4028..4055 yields -0.16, 11.9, 18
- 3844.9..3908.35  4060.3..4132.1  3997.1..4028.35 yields -0.19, 11.1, 20.8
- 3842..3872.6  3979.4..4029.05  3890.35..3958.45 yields 0.24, 10.3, 19.8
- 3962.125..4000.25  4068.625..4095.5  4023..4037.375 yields -0.13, 14.2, 21.3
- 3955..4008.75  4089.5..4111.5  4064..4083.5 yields 0.03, 14.7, 21.1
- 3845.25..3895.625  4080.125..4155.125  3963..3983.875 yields 0.36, 10.7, 21.3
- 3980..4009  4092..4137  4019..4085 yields 0.02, 18.8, 21.2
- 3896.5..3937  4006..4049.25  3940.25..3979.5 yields 0.30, 10.8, 19.8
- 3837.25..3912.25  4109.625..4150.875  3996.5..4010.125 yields -0.19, 11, 21.2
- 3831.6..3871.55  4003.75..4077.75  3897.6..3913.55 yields -0.12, 9.14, 19.5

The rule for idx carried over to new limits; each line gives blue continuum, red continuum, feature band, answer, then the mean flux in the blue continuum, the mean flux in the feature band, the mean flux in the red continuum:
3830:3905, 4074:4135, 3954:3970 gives 5.7 Ang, 10.2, 9.38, 21.4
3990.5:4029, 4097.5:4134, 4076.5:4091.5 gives -0.9 Ang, 20.3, 22.1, 21.1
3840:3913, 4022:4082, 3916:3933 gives 5.5 Ang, 11.3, 9.11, 19.4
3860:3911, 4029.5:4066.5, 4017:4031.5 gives -2.7 Ang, 11.6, 21.1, 18.8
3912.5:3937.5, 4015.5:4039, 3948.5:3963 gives -1.0 Ang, 9.06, 13.2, 20.3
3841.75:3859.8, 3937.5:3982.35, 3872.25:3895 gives -1.4 Ang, 10.5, 11.3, 11.1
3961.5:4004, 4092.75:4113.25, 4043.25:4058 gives -0.5 Ang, 14.7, 18.8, 20.8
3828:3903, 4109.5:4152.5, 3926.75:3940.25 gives 8.0 Ang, 10.1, 5.29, 21.2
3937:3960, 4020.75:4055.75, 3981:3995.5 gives -2.9 Ang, 12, 18.6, 19.9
